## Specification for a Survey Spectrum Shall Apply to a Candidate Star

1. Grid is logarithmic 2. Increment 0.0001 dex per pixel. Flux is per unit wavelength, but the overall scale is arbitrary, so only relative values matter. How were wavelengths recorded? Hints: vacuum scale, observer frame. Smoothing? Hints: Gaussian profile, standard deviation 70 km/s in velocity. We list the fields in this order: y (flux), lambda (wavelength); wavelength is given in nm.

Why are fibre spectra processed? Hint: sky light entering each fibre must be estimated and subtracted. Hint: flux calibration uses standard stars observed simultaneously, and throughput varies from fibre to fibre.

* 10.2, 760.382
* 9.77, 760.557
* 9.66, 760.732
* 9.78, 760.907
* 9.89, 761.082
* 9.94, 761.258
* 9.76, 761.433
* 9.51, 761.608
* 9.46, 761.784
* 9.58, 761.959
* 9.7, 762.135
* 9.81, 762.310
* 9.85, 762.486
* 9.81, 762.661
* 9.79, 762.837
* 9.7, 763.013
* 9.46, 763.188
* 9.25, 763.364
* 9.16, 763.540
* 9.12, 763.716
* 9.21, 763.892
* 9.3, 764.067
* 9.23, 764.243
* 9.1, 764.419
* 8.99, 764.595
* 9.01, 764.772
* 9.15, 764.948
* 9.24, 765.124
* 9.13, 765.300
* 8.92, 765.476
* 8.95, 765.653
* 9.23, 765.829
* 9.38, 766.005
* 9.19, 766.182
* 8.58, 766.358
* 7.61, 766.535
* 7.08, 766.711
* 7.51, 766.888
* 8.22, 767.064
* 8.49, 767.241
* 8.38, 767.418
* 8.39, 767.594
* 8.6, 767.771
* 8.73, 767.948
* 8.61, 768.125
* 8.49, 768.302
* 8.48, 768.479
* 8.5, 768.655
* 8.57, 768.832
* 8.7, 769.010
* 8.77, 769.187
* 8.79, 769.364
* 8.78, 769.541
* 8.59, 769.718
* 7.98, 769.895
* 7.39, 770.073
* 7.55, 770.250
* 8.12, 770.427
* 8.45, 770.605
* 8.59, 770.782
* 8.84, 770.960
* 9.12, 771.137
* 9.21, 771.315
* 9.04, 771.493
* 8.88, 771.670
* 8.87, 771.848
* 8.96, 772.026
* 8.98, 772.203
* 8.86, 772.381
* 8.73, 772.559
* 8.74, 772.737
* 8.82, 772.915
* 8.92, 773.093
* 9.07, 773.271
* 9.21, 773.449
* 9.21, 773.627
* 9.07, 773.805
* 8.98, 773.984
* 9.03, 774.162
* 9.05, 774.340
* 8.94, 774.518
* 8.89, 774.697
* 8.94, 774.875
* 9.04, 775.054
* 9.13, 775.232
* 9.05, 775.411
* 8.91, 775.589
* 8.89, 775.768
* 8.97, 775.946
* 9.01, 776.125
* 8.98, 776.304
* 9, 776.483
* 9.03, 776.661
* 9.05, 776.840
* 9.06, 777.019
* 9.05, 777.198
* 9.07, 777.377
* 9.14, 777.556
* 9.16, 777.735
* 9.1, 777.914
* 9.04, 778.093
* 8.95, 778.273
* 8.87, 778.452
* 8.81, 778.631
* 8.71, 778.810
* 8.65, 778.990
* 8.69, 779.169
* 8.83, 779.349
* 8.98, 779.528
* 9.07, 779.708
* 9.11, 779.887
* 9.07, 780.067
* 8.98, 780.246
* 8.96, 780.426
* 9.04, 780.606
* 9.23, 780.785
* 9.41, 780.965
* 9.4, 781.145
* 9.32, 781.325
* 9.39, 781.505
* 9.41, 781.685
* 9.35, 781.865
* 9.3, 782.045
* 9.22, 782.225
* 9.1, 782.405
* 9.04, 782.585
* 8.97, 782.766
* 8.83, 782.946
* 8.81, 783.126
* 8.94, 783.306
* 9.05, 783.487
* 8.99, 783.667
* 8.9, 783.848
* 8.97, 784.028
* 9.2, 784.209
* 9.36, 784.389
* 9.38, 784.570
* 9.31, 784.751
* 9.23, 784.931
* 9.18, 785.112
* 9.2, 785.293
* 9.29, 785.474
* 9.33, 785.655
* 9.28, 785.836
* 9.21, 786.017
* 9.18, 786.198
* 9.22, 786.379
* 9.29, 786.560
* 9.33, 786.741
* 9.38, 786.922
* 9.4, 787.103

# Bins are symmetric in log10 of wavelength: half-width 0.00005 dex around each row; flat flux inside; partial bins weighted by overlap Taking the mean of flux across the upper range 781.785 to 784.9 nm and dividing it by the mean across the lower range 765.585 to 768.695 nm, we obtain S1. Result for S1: 1.1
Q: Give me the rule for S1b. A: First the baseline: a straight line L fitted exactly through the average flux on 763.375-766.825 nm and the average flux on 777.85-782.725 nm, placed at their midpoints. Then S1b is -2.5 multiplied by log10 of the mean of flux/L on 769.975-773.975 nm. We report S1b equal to 0.03 mag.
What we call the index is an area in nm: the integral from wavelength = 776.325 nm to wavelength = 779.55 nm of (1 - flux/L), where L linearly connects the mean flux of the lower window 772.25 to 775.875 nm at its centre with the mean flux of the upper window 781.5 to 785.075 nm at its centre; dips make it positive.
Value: 0.03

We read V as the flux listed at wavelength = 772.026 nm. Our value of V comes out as 8.96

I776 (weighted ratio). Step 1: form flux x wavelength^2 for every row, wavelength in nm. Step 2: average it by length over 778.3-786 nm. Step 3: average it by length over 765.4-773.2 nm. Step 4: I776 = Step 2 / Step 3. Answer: 1.1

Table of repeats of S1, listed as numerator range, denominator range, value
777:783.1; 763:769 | 1.03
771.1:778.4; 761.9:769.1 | 1.01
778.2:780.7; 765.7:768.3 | 1.06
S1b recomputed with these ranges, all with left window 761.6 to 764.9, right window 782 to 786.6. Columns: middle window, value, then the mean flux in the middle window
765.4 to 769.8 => 0.099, 8.54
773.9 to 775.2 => 0.033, 8.99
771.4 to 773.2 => 0.050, 8.88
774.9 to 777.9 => 0.025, 9.03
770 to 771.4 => 0.110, 8.42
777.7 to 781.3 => 0.024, 9.01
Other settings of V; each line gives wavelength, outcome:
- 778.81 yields 8.71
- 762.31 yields 9.81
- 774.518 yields 8.94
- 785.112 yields 9.18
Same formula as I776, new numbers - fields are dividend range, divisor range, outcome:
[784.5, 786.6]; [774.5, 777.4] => 1.05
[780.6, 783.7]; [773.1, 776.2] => 1.04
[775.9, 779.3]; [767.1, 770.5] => 1.09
